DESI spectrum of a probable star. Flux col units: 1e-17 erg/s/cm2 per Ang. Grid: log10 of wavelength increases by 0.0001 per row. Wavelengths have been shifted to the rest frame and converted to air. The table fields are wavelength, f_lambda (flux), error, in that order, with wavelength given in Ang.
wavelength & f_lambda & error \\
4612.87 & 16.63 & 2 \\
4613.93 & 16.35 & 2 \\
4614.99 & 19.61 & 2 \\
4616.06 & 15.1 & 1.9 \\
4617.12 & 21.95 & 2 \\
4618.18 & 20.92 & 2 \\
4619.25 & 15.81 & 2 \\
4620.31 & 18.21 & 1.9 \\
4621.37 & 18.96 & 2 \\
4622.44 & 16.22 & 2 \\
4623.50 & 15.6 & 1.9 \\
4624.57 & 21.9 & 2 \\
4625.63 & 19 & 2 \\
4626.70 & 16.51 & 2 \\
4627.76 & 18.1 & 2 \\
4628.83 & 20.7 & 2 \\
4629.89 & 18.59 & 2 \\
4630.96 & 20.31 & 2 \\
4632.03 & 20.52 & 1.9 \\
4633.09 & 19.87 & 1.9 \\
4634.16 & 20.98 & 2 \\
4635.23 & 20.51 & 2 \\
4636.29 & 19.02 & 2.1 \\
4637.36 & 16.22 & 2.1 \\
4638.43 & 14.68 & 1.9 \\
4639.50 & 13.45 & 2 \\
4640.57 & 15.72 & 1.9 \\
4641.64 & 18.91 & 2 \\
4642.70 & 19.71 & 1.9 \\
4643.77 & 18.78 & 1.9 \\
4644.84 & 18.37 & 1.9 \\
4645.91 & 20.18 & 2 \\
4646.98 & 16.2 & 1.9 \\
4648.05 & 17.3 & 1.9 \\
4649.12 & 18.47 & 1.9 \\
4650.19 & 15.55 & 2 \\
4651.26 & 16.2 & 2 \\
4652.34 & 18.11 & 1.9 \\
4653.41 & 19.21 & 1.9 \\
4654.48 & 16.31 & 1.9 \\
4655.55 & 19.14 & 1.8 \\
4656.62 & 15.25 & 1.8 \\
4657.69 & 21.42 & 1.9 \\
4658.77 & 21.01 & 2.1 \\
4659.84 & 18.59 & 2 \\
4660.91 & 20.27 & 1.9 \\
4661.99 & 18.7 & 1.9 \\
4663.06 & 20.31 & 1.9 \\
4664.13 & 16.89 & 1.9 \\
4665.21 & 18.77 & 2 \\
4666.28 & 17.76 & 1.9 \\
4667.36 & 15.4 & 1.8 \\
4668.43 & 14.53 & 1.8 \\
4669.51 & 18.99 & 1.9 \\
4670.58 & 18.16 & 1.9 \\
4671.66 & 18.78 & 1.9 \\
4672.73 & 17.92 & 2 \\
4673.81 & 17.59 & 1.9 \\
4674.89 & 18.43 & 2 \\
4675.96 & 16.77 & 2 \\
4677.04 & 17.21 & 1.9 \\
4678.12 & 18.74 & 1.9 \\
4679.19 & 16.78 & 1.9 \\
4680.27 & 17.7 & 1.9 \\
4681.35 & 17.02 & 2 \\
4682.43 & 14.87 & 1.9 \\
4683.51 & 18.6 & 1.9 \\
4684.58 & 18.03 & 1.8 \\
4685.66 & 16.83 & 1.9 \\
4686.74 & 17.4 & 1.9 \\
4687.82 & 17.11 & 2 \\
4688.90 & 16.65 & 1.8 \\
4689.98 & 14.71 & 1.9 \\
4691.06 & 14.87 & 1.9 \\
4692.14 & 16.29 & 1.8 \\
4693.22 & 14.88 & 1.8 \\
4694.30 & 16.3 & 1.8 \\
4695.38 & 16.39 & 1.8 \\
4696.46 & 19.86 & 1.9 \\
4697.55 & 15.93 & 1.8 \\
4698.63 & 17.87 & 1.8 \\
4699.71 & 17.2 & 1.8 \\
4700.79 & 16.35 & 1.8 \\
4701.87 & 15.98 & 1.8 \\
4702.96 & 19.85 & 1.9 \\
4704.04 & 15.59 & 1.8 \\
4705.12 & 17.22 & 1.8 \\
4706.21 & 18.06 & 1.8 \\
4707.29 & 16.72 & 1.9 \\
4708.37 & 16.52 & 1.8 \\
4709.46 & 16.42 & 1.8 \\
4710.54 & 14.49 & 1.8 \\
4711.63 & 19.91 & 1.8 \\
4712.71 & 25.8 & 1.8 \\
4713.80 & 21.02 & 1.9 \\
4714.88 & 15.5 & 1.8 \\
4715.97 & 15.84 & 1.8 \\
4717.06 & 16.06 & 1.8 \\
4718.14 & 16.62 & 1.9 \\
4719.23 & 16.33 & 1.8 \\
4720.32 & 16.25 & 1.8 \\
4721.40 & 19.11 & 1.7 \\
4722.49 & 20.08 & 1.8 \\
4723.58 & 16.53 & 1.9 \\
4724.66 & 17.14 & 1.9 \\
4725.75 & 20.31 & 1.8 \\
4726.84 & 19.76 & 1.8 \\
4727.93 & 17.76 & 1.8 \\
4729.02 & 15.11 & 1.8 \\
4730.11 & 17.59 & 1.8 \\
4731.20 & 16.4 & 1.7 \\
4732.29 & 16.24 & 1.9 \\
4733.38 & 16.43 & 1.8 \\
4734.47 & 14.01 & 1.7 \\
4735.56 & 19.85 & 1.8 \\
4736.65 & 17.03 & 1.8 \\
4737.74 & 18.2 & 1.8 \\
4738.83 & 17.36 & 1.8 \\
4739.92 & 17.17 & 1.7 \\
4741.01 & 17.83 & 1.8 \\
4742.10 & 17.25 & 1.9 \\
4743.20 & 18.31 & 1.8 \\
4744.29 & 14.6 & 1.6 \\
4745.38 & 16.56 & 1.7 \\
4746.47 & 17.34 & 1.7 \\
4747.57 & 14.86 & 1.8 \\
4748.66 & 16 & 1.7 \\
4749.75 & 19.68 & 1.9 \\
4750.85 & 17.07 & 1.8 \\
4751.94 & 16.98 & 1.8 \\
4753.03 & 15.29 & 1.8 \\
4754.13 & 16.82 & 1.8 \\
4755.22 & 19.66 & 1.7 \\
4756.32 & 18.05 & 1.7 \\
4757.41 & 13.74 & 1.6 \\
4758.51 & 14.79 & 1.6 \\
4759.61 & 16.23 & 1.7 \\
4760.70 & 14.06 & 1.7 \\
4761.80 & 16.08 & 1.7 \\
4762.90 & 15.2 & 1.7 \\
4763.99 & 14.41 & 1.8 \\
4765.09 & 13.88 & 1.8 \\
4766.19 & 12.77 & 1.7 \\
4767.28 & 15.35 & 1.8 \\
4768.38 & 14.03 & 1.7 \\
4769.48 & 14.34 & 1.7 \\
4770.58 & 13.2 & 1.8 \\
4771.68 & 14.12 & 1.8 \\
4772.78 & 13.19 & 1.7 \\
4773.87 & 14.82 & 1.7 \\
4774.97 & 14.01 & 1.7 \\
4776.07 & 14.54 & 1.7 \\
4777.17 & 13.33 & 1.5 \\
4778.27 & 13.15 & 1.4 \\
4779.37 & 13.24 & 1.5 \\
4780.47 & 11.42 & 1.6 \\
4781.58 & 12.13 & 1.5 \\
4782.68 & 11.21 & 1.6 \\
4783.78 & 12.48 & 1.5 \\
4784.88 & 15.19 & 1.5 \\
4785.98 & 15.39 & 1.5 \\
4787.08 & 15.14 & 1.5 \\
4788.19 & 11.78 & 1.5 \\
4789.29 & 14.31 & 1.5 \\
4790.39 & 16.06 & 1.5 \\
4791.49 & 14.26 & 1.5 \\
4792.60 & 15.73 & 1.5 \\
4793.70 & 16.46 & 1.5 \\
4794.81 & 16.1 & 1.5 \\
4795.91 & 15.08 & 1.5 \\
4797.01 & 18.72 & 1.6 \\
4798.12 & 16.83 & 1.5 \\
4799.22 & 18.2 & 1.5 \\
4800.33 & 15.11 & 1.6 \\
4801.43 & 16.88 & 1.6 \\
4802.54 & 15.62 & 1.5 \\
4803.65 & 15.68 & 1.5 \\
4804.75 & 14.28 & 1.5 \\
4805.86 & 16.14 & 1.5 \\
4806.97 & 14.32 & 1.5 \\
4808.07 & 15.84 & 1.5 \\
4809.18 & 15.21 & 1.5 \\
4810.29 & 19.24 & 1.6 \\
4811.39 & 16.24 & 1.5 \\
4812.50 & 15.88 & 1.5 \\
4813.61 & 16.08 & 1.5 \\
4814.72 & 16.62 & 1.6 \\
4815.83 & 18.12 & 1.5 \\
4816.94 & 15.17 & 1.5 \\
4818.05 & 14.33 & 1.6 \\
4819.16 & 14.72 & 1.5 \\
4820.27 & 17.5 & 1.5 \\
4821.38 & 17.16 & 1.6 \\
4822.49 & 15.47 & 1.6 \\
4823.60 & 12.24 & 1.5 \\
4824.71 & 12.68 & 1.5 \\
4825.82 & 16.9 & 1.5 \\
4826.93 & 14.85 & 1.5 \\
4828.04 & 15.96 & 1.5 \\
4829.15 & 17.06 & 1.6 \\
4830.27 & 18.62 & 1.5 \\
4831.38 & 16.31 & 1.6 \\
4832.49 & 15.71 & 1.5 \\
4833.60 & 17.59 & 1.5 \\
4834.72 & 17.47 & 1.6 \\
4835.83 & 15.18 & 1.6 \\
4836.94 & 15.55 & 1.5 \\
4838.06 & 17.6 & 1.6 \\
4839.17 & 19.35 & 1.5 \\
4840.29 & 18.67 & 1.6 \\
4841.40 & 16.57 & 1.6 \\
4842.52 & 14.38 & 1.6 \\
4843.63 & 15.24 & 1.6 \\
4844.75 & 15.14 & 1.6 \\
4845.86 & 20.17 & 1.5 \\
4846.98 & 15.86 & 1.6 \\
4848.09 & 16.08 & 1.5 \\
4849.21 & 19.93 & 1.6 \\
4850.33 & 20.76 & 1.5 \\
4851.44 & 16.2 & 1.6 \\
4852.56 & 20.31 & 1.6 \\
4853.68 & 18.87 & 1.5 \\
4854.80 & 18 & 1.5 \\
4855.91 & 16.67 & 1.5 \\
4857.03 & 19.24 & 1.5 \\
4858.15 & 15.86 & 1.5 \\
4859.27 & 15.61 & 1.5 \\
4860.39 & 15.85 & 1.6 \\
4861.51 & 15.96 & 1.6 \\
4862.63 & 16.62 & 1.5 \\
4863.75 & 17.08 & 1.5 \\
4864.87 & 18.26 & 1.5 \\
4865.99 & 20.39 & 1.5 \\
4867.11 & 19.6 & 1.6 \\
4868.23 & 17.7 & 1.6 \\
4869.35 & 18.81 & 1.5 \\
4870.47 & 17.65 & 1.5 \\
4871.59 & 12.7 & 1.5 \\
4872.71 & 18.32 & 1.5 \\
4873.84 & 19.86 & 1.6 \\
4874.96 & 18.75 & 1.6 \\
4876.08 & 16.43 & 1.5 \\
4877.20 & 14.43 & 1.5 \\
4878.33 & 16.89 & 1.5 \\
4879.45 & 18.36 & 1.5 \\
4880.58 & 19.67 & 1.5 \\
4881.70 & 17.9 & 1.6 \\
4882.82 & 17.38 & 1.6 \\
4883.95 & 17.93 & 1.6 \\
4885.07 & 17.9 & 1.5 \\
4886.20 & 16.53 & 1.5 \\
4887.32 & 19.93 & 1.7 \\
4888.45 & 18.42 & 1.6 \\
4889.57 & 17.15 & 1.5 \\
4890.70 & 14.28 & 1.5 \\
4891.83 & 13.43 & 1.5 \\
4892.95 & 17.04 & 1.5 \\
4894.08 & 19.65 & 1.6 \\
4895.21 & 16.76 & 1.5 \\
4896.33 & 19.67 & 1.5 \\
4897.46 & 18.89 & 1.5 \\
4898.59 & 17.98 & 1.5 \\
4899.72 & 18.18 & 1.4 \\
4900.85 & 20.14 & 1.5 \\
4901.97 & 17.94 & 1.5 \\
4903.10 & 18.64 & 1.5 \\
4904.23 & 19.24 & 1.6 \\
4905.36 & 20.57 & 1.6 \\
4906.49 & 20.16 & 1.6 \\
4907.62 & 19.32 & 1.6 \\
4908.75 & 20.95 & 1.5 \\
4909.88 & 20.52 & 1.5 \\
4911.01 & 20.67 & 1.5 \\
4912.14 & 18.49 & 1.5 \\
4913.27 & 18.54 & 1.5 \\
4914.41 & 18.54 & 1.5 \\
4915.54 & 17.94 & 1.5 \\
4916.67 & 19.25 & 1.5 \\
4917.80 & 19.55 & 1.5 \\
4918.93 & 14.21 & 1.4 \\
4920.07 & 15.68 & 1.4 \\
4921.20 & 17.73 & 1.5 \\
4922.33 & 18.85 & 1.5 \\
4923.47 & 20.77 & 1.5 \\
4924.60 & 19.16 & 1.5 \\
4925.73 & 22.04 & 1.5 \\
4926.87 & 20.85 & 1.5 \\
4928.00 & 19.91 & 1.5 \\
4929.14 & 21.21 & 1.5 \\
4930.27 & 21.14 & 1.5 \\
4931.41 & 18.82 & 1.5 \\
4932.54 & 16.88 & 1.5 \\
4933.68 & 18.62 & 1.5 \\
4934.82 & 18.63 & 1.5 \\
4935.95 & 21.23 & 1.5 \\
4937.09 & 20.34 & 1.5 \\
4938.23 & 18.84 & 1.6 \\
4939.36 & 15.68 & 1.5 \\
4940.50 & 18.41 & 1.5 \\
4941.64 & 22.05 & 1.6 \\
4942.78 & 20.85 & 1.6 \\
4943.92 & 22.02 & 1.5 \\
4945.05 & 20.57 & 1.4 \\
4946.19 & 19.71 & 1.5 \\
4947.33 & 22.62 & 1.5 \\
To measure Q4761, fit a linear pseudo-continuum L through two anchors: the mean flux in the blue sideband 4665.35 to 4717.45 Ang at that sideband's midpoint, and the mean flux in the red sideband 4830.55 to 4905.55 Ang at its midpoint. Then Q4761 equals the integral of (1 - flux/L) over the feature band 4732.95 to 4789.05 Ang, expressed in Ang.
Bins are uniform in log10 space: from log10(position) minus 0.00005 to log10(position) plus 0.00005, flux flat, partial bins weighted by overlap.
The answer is 6.8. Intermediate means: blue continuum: 17.2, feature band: 15.3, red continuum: 17.6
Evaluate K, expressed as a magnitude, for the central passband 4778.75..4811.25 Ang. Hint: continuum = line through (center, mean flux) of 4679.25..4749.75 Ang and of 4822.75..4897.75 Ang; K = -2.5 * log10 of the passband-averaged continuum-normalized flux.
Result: 0.14 mag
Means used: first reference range 17.2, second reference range 17.2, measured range 15.1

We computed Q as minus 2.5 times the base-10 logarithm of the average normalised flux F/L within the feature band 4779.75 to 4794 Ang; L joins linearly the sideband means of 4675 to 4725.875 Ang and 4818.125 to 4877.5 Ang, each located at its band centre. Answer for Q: 0.223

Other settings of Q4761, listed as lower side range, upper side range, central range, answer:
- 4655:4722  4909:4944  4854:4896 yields 3.3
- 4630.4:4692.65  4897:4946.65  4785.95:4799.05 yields 2.1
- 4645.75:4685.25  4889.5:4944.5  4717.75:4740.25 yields 0.9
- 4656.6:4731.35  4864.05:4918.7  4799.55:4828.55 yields 3.6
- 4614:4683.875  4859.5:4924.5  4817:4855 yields 2.9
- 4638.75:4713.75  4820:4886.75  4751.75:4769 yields 1.9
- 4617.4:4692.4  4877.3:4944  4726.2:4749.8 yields 1.5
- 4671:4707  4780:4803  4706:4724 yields -1.3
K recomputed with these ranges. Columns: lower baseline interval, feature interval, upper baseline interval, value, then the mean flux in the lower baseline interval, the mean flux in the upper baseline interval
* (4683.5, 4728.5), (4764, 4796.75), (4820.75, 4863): 0.21 mag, 17.4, 16.8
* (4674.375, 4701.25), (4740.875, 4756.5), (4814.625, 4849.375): -0.02 mag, 16.9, 16.3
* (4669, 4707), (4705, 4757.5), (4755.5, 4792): -0.11 mag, 17.2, 14.2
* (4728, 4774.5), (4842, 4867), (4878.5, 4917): 0.02 mag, 16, 18.5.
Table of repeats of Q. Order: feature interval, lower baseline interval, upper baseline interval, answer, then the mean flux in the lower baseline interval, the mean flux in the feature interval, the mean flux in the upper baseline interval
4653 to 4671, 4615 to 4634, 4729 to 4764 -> -0.009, 18.8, 18.3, 16.6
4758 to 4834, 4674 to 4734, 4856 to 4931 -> 0.172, 17.3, 15.1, 18.3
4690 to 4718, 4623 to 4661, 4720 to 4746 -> 0.031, 18.3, 17.2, 17.4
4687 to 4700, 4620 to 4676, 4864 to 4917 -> 0.106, 18.2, 16.5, 18.2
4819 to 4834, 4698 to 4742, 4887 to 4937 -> 0.146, 17.5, 15.9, 18.8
